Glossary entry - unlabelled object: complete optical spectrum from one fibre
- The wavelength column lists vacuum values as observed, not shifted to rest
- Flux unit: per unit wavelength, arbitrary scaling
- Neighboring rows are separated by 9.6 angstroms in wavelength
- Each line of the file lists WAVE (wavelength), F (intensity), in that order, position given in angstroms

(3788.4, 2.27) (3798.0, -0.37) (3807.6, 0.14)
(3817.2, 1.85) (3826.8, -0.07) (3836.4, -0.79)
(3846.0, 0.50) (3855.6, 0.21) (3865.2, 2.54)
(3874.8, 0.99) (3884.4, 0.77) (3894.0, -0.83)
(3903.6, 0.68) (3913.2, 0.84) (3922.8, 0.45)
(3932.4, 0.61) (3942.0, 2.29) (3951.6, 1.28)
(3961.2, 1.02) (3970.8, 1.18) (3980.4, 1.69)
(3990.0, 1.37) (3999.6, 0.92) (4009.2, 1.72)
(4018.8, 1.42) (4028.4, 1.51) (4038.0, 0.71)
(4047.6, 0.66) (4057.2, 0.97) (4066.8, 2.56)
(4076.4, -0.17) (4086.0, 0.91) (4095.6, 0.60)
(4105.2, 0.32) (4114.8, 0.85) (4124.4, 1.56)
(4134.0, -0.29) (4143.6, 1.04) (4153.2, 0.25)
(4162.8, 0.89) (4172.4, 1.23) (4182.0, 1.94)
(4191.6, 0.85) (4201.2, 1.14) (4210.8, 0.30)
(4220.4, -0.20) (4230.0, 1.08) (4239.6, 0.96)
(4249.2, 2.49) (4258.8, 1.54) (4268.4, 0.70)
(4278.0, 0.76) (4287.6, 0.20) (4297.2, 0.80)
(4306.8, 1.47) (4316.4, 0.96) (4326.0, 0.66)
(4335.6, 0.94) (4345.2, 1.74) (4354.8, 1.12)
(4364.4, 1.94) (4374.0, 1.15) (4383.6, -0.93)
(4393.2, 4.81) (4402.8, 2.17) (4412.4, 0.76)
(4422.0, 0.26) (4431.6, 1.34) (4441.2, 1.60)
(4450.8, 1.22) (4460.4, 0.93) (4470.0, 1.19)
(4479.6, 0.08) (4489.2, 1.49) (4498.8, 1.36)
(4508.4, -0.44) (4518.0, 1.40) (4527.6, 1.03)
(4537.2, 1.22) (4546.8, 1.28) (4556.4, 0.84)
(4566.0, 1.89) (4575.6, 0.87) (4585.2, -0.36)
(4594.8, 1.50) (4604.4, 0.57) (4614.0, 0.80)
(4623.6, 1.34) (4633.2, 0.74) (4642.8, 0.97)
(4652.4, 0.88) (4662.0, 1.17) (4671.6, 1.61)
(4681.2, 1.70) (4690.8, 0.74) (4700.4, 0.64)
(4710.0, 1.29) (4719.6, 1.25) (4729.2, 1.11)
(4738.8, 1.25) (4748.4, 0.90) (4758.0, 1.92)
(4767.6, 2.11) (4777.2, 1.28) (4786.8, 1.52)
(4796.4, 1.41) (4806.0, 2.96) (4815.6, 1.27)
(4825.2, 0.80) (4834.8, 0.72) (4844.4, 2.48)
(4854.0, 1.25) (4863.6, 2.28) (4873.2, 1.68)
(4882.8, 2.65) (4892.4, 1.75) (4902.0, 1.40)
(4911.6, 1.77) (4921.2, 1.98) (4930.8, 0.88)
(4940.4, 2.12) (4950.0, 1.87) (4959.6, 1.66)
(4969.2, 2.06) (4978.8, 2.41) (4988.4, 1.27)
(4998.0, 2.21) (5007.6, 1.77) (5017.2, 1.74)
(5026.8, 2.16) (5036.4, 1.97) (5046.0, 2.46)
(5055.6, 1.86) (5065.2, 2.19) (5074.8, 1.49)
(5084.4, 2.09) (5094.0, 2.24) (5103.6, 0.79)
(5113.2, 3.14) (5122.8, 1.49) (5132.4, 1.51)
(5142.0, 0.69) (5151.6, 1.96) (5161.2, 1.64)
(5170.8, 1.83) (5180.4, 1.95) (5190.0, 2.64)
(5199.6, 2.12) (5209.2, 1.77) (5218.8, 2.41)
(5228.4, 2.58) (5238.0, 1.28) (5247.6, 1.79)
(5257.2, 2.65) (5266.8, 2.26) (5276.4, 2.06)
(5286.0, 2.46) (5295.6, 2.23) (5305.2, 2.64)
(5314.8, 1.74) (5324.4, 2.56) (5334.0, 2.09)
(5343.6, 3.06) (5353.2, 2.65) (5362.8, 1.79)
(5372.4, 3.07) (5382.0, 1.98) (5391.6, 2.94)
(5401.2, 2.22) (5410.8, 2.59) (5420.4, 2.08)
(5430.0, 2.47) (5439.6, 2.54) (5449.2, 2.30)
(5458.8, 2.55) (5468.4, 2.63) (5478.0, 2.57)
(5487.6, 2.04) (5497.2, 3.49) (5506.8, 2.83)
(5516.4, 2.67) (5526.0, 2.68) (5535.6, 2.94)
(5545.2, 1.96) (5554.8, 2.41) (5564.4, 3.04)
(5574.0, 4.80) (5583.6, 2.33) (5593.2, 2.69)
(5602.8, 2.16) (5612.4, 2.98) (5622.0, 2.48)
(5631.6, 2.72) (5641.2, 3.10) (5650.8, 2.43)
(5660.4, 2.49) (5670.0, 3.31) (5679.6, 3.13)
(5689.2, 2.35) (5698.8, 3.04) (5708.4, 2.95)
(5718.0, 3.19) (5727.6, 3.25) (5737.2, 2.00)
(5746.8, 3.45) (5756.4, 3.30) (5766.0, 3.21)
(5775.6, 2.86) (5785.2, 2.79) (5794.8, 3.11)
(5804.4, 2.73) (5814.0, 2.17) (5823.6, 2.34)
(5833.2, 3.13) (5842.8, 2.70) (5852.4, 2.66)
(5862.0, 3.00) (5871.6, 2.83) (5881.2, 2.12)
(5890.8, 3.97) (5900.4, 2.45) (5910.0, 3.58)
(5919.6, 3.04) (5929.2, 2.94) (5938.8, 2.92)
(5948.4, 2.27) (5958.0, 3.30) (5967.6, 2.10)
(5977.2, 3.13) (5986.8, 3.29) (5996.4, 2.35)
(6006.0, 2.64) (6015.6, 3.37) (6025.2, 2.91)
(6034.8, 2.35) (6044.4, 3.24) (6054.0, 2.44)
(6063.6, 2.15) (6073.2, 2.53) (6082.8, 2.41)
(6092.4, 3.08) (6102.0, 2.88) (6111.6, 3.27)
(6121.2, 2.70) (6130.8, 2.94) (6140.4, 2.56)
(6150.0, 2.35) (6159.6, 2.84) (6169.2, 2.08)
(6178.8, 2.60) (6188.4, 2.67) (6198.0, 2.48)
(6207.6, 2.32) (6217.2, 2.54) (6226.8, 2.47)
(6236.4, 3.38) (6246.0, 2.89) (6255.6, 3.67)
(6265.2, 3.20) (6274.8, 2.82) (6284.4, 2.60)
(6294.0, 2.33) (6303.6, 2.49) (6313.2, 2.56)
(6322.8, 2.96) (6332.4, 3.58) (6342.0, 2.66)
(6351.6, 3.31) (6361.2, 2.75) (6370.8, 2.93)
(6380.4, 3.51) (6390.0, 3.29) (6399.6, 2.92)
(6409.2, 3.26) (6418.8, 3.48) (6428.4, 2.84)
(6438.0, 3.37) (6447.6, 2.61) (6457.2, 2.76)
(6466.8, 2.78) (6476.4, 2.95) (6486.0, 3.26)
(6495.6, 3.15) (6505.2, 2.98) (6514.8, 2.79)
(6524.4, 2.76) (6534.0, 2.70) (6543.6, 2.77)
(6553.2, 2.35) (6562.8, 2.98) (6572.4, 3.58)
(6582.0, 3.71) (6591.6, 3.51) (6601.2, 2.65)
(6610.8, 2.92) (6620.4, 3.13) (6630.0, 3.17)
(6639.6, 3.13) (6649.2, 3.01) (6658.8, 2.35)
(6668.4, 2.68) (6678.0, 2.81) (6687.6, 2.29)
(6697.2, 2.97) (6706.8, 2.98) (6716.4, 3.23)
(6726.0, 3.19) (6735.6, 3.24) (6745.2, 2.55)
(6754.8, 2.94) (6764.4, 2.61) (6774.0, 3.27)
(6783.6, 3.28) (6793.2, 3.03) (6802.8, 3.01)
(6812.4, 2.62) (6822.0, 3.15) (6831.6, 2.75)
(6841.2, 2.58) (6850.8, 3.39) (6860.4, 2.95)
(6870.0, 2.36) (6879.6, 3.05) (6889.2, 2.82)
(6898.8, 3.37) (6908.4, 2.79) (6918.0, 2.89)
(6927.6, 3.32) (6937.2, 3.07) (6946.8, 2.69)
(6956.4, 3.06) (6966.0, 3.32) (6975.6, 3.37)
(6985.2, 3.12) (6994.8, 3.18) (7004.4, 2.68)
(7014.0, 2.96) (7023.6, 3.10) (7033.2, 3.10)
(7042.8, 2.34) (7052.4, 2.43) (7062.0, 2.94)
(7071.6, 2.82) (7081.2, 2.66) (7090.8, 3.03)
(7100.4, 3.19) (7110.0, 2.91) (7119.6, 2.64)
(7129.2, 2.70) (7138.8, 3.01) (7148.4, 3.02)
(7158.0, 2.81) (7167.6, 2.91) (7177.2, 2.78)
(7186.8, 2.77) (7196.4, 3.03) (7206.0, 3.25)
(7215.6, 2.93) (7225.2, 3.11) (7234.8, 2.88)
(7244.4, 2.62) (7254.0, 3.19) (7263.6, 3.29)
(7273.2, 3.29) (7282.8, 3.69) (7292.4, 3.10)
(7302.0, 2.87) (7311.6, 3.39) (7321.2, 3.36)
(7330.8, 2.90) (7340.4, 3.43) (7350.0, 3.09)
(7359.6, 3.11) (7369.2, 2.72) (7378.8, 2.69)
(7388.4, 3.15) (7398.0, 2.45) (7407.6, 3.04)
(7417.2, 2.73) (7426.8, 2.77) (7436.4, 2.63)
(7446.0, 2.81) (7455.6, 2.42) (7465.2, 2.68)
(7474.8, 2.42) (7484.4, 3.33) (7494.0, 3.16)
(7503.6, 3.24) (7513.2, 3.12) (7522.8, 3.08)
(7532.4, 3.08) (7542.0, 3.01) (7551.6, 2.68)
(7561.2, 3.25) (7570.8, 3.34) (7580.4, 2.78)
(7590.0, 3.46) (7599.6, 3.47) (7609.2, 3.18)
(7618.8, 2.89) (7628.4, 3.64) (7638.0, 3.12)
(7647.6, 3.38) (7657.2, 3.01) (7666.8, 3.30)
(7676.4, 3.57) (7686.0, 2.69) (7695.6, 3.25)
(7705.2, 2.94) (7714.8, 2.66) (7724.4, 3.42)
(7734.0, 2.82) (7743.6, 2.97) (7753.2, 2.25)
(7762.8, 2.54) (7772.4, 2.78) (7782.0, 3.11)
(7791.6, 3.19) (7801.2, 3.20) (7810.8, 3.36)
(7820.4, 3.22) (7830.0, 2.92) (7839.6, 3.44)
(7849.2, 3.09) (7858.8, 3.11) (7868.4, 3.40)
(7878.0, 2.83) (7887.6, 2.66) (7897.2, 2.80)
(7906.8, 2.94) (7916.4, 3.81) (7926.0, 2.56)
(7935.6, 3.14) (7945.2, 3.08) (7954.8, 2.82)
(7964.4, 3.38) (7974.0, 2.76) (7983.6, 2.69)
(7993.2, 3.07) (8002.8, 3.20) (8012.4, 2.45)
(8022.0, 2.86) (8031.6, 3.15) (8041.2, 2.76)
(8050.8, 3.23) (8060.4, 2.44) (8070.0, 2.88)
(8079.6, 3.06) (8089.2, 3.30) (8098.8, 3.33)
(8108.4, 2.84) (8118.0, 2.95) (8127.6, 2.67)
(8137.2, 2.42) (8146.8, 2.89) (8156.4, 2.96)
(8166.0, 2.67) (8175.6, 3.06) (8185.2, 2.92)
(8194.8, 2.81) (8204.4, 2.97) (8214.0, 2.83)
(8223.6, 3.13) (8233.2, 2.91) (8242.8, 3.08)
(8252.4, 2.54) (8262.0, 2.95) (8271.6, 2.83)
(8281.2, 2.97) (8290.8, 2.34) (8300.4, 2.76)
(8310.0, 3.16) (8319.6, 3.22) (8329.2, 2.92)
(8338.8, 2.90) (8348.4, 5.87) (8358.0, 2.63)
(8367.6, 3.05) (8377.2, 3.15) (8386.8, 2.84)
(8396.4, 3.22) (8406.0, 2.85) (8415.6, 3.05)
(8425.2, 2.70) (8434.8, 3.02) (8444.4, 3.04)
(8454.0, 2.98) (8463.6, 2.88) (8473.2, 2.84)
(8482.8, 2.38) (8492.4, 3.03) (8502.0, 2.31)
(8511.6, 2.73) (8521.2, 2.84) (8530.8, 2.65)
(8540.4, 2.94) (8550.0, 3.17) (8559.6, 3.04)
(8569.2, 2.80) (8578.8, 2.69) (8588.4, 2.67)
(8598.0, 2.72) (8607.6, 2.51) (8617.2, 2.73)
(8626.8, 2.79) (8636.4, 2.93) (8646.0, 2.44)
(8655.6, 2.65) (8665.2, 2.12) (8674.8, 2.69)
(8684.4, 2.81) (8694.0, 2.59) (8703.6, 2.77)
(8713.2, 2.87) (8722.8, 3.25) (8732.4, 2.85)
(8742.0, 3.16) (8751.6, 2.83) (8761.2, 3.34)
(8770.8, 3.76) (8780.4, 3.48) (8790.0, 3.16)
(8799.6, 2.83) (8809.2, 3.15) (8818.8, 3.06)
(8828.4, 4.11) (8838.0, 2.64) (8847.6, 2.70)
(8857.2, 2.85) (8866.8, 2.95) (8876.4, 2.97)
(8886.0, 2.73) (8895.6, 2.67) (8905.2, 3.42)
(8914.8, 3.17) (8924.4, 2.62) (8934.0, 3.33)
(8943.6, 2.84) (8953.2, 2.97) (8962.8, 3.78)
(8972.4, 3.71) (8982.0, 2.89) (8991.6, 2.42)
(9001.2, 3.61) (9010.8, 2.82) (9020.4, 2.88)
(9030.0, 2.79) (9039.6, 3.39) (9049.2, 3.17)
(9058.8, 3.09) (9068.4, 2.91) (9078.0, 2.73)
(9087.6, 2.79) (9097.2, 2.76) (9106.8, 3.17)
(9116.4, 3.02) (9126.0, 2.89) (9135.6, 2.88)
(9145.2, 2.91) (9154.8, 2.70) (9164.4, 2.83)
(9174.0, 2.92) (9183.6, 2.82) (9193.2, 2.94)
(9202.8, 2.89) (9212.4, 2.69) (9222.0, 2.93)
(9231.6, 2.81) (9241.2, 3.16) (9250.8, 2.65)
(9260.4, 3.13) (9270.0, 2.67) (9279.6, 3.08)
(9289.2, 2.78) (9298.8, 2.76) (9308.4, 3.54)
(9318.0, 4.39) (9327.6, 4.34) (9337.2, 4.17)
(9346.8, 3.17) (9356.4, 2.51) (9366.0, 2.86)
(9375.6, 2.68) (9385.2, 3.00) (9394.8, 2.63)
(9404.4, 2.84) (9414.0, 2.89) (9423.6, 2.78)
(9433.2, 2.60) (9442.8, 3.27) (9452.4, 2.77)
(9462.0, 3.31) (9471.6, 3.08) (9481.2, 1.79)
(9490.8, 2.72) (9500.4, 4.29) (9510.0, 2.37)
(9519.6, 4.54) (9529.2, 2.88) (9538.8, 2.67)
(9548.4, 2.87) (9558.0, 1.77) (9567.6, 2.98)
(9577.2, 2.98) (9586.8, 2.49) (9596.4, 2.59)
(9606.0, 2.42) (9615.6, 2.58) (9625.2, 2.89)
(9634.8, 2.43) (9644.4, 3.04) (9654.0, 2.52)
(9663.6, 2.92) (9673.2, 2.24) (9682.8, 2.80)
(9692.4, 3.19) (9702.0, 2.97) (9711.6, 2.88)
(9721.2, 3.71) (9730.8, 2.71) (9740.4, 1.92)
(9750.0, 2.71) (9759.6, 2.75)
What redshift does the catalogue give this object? 0.194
